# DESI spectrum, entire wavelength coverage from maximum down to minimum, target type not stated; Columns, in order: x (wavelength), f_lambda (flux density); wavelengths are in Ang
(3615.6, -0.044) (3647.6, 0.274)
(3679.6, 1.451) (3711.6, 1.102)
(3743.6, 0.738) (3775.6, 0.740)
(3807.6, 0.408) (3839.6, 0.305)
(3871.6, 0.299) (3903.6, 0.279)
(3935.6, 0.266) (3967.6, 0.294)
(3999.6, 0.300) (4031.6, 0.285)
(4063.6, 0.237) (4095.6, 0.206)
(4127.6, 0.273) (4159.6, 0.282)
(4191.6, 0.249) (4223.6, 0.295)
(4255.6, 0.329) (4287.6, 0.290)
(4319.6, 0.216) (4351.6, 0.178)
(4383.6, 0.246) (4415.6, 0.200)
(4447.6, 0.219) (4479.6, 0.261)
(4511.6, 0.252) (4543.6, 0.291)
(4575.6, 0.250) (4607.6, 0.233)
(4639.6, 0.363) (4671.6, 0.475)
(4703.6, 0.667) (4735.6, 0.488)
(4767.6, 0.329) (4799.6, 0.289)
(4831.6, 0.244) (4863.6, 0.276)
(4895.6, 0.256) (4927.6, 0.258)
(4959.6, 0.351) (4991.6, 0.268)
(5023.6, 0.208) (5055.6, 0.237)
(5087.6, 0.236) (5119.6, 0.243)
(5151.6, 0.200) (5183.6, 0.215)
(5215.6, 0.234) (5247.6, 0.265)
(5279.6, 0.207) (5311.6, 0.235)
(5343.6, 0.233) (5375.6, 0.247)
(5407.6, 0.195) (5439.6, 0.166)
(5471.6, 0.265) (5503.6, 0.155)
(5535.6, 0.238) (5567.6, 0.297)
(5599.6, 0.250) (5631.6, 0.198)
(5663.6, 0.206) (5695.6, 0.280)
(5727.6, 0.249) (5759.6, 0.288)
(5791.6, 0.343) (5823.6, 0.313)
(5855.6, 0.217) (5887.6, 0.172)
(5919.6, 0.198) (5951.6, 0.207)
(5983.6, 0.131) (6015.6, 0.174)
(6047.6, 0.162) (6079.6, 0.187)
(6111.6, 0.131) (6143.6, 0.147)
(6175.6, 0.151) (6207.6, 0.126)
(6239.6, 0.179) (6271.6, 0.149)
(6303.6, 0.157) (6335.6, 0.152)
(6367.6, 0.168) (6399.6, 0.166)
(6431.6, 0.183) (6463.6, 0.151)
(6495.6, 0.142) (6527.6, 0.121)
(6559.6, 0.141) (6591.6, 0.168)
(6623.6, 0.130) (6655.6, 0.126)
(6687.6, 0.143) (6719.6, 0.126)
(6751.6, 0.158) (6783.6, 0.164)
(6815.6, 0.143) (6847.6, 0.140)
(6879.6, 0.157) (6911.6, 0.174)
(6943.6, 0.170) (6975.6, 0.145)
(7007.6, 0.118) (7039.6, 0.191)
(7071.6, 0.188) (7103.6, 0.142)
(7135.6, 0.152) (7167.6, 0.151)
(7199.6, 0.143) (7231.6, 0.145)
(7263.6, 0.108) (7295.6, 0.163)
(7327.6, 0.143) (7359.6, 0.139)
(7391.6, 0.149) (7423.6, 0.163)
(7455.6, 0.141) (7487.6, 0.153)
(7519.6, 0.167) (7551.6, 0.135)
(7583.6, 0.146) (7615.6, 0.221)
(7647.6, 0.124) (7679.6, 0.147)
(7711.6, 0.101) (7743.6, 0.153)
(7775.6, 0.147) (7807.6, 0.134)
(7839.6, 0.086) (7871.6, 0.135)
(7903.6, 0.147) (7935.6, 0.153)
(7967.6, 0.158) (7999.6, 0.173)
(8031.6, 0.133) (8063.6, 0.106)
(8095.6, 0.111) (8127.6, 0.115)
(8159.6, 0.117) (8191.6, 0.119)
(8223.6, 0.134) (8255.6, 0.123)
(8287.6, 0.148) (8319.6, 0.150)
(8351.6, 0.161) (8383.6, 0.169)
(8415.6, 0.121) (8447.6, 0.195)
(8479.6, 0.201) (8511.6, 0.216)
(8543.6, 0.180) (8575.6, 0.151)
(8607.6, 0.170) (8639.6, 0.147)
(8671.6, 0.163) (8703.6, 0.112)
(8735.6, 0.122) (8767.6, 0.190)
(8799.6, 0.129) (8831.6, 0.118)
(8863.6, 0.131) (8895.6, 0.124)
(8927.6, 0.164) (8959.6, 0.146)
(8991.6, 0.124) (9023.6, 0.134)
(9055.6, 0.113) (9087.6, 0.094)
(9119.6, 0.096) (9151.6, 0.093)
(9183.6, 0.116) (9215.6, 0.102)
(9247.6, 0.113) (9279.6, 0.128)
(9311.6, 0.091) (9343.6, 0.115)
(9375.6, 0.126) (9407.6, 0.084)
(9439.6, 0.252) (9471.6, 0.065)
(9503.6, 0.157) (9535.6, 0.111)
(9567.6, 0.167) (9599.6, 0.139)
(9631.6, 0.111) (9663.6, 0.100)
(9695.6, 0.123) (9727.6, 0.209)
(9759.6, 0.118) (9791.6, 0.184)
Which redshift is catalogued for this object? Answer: 2.04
